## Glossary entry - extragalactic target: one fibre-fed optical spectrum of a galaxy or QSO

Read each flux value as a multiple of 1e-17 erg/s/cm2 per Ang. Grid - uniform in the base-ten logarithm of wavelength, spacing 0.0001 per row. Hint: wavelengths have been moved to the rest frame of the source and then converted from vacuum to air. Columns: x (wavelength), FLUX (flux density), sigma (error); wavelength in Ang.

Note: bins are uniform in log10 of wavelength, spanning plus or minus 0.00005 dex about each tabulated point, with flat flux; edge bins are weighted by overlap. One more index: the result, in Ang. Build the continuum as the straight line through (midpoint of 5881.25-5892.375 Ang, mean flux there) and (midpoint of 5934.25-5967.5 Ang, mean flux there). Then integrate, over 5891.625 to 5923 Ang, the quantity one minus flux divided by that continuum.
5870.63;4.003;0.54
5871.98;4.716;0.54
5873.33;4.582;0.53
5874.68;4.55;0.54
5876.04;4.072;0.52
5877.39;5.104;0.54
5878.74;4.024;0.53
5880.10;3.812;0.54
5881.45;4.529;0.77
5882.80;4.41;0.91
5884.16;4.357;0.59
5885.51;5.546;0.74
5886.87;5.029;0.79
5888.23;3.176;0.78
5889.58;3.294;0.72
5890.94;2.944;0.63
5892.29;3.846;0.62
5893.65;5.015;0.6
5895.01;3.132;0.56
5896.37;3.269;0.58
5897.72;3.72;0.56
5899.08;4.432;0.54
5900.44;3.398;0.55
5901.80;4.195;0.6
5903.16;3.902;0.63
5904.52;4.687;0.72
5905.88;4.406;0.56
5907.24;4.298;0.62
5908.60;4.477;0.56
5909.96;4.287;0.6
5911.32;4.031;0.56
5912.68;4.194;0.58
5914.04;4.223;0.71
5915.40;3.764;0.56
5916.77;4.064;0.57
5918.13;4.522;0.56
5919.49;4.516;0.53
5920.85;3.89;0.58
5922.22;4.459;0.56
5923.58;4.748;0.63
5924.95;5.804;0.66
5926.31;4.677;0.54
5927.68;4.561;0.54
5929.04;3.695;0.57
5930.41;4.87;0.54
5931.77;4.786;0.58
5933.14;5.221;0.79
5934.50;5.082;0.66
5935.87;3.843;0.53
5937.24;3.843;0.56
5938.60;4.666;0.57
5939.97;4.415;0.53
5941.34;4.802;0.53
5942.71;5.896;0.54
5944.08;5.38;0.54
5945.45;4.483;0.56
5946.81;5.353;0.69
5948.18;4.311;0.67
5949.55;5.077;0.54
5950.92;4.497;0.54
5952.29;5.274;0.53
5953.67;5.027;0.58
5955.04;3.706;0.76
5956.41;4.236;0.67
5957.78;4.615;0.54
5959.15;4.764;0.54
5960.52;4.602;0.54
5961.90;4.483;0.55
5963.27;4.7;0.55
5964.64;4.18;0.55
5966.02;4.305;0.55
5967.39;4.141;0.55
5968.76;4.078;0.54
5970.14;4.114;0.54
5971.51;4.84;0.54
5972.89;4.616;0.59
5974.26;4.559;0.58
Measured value 1.22 Ang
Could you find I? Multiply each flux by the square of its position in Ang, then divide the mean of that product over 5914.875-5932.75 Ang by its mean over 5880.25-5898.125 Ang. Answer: 1.13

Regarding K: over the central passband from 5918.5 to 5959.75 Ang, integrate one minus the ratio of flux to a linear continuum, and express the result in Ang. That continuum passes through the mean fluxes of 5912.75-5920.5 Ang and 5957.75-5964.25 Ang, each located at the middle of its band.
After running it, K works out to -2.5 Ang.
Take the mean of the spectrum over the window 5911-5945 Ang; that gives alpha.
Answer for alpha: 4.56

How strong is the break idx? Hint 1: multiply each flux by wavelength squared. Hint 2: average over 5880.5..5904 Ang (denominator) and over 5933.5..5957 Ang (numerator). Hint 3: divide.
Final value 1.2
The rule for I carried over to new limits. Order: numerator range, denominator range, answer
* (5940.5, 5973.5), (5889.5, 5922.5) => 1.17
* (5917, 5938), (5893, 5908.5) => 1.13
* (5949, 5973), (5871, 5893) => 1.09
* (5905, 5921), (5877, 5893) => 1.03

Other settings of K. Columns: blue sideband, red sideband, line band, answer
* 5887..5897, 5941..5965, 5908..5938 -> -1.8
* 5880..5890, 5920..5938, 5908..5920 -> 0.7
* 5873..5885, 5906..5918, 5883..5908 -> 1.5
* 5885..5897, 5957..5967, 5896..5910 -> -0.4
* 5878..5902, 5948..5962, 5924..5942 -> -1.0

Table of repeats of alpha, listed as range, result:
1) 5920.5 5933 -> 4.65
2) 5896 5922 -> 4.14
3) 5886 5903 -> 3.81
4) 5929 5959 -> 4.71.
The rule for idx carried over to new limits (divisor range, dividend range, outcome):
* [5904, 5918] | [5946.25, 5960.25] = 1.12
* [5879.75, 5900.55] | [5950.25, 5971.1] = 1.14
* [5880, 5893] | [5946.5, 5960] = 1.16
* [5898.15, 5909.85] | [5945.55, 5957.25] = 1.13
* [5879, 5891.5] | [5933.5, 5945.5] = 1.17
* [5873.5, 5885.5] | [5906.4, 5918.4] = 0.96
